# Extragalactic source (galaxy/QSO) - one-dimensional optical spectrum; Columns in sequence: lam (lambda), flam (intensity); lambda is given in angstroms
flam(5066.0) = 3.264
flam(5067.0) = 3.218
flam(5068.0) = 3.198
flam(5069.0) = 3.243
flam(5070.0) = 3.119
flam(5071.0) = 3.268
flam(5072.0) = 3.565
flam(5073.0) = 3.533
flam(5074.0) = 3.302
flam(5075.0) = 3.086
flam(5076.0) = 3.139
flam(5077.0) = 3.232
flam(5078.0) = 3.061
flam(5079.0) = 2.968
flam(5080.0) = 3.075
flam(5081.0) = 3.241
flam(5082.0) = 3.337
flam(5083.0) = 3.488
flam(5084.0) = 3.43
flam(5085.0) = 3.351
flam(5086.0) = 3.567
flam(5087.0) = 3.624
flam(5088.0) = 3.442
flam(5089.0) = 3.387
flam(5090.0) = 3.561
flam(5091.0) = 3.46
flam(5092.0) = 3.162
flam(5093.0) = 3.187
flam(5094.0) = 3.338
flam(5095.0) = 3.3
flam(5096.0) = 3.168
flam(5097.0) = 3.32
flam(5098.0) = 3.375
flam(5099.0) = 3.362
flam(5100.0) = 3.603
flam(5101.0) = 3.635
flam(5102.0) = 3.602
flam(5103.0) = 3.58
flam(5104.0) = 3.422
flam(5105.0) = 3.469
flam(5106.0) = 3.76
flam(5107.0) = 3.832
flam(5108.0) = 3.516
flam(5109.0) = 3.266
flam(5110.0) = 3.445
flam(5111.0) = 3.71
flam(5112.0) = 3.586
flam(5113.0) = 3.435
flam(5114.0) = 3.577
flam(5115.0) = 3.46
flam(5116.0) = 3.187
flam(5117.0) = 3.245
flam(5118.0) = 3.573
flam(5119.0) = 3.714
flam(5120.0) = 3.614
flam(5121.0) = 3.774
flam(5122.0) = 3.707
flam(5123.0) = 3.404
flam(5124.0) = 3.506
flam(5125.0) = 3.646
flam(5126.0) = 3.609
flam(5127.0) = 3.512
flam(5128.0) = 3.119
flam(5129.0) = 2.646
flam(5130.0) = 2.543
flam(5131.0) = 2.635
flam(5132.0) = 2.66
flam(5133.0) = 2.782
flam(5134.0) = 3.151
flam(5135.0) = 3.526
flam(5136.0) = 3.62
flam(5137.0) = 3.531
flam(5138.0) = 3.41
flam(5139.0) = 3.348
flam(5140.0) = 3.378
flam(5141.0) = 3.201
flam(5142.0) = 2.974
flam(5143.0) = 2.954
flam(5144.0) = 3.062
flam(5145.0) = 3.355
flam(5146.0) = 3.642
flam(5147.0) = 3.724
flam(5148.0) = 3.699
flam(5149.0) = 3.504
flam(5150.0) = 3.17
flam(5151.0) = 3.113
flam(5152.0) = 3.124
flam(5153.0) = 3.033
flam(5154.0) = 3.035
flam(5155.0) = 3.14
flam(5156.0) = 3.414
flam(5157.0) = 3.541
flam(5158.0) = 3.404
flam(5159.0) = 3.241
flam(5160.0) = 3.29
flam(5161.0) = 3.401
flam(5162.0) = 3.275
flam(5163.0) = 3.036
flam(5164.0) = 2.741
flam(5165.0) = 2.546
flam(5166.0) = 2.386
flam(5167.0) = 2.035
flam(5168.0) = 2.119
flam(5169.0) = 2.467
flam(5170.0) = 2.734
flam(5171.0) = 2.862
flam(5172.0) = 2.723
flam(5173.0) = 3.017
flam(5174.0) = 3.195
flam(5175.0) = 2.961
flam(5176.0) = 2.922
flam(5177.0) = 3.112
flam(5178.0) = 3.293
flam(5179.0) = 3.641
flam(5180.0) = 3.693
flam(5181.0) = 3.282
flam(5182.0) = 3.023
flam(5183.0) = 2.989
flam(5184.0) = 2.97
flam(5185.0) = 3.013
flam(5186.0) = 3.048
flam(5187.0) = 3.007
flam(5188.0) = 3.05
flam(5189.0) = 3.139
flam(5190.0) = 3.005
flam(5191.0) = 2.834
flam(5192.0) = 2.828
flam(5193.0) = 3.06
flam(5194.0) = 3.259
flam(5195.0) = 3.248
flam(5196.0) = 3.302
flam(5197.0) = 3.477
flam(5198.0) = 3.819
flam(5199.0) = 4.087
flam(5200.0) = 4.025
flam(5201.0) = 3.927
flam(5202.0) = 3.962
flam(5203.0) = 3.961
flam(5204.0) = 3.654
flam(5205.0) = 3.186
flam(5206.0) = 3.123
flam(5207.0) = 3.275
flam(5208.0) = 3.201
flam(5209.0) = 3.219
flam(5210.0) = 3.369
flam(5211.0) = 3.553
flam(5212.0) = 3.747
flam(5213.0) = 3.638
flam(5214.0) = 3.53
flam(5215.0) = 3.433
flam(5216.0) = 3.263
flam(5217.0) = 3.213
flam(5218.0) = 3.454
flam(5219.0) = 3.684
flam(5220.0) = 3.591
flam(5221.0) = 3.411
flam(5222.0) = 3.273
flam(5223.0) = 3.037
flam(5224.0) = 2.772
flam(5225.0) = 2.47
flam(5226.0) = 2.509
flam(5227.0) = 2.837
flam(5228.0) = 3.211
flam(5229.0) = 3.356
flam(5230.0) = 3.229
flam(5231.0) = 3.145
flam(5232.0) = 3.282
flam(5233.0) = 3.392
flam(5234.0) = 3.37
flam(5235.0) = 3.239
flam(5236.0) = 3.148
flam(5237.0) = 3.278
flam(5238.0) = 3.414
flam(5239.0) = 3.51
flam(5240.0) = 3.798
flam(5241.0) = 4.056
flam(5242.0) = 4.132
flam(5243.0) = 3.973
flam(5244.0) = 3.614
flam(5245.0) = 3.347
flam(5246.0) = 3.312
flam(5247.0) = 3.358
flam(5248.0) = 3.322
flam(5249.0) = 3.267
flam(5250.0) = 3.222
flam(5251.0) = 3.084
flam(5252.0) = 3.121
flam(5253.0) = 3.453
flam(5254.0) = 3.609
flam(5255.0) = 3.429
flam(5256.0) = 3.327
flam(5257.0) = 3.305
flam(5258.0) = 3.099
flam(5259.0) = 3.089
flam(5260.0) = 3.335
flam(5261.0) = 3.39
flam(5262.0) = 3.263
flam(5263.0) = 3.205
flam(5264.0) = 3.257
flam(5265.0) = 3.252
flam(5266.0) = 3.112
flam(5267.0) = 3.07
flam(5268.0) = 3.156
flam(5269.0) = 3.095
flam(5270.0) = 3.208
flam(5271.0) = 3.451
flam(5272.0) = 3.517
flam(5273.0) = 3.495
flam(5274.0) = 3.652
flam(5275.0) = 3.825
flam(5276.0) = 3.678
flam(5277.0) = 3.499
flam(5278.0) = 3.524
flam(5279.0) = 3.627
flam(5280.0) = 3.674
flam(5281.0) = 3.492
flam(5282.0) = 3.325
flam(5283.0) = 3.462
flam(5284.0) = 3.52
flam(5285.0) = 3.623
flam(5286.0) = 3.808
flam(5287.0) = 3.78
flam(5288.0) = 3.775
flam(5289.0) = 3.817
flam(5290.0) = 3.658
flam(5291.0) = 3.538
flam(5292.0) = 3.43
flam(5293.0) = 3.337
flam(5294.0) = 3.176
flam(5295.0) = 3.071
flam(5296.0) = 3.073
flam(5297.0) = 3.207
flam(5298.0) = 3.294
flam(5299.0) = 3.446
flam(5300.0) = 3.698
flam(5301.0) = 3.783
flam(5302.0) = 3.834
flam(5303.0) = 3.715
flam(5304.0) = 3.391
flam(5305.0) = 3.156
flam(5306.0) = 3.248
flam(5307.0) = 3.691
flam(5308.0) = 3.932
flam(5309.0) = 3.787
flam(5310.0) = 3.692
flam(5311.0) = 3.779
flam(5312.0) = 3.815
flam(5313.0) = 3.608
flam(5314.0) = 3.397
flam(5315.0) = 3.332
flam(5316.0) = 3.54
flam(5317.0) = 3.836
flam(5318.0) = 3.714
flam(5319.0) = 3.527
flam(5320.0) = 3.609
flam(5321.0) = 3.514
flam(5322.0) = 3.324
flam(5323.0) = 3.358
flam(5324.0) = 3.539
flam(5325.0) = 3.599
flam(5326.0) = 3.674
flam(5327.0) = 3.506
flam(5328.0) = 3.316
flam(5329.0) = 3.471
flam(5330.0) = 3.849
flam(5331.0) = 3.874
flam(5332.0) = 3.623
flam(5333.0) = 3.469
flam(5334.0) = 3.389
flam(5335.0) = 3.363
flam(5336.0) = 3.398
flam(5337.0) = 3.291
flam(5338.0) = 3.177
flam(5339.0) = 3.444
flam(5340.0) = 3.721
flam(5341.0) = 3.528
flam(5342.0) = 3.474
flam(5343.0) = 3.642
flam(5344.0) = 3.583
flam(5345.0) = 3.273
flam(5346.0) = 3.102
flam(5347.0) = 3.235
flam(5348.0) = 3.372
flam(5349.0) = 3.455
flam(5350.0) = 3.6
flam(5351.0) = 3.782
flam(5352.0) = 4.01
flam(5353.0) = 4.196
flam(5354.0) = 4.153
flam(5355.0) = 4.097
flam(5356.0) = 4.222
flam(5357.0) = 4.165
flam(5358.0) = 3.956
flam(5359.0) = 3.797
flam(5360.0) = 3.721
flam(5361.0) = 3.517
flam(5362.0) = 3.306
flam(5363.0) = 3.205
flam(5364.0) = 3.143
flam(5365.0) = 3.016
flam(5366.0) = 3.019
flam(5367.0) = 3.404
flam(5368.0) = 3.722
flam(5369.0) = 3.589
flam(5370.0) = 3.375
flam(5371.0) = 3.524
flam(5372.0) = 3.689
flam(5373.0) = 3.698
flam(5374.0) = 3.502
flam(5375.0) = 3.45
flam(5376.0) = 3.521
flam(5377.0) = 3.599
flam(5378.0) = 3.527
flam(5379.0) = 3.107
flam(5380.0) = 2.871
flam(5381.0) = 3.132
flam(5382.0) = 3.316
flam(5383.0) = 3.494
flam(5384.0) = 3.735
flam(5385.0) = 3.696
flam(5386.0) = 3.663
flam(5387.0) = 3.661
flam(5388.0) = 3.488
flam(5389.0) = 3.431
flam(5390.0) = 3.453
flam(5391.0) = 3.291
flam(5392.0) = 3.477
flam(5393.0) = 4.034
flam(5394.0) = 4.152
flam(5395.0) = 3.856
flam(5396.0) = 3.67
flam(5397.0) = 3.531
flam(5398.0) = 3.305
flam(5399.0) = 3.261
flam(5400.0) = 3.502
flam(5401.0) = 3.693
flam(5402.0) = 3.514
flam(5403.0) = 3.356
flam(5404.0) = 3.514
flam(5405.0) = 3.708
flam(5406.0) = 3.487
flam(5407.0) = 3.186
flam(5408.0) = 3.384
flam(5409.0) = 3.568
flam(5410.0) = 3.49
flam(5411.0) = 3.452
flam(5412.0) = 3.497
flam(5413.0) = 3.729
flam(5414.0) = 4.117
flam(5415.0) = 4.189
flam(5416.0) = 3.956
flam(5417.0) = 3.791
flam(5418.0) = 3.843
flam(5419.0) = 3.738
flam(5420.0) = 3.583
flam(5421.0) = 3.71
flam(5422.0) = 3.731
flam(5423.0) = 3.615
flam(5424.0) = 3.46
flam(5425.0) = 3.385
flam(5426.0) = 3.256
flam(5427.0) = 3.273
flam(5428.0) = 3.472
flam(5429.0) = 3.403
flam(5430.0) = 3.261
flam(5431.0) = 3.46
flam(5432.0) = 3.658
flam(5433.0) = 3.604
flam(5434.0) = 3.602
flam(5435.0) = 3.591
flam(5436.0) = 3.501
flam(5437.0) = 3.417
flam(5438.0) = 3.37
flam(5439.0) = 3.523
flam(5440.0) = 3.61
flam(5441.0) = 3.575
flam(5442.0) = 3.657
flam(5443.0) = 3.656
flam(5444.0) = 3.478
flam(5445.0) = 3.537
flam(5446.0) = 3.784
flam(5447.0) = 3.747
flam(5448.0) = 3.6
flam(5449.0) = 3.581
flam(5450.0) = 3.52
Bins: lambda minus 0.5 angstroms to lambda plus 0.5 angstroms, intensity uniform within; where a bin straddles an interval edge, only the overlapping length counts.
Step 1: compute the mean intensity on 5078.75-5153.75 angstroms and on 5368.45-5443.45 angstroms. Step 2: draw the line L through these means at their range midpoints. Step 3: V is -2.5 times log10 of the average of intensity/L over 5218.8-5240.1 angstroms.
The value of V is 0.075 mag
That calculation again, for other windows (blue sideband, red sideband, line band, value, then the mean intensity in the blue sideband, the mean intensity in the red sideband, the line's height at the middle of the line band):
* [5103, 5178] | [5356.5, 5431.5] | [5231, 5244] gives -0.06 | 3.23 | 3.54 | 3.35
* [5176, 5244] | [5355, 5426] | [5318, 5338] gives -0.01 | 3.34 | 3.57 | 3.49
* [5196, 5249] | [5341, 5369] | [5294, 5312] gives 0.00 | 3.42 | 3.6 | 3.53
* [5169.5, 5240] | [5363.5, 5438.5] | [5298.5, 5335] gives -0.05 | 3.27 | 3.53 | 3.42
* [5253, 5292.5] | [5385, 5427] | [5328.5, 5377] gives -0.01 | 3.45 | 3.6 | 3.54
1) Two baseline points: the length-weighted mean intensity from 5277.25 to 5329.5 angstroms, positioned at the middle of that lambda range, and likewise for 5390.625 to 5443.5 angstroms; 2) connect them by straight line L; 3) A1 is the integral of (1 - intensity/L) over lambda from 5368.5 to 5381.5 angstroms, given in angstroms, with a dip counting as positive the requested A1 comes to 0.49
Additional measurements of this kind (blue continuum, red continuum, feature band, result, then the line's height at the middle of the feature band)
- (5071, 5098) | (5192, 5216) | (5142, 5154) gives 0.5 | 3.42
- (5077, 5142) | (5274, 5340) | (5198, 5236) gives 1.0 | 3.46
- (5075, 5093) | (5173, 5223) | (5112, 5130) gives -0.6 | 3.32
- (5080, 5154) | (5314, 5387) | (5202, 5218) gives 0.0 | 3.44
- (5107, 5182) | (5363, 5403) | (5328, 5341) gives -0.3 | 3.43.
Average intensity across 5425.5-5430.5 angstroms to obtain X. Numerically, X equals 3.33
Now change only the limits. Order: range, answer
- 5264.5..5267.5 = 3.14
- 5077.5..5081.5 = 3.09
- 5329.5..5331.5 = 3.86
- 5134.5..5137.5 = 3.56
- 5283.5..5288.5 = 3.7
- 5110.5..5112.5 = 3.65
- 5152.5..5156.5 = 3.16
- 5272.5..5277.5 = 3.63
